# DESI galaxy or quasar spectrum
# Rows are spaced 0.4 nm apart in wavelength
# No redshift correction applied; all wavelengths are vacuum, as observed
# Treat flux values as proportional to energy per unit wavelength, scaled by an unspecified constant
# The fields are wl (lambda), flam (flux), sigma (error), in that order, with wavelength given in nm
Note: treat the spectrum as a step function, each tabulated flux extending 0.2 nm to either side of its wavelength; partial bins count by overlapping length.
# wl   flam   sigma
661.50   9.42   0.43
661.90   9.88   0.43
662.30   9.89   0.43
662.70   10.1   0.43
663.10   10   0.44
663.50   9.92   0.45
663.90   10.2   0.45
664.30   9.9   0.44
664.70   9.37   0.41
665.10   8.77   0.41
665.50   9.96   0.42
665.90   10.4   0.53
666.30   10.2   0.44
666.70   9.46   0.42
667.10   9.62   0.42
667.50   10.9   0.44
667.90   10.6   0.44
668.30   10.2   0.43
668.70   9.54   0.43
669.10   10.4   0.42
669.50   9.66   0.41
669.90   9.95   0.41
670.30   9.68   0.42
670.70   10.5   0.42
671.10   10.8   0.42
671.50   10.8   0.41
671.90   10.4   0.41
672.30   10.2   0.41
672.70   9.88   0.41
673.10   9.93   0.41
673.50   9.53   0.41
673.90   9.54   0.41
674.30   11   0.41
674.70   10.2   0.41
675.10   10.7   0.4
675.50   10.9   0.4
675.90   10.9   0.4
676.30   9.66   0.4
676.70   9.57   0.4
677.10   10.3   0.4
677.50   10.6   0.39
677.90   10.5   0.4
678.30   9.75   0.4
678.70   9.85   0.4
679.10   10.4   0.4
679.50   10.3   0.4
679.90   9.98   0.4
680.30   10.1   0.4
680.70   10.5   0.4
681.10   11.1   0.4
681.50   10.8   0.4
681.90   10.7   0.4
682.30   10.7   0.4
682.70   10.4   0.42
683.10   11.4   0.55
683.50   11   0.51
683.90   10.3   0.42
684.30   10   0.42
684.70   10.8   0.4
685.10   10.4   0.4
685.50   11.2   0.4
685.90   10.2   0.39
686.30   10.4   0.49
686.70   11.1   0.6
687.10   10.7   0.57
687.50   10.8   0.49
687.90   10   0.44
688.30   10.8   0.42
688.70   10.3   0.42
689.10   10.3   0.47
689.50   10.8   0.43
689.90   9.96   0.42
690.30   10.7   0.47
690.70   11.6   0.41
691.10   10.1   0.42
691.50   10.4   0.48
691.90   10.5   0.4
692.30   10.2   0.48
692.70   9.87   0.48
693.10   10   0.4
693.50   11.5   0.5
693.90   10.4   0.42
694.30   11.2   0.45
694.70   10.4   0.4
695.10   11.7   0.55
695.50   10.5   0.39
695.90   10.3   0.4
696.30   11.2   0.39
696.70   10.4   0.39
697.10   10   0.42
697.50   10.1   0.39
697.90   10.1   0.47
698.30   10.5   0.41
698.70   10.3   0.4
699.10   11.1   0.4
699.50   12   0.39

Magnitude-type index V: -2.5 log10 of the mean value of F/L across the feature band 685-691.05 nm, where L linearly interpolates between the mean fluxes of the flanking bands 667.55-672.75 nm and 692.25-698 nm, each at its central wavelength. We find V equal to -0.02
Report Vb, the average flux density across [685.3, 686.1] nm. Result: 10.7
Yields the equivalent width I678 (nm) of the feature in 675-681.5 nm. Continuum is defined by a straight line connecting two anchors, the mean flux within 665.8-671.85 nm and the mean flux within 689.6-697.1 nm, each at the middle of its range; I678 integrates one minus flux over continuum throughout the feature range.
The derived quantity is 0.01 nm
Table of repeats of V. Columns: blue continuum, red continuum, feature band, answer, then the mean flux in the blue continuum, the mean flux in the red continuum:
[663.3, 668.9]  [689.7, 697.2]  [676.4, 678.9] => 0.014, 9.93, 10.6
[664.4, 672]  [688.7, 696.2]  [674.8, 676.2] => -0.051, 10.1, 10.6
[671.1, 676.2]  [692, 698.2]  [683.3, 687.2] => -0.018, 10.3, 10.5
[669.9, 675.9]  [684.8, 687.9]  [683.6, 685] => 0.018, 10.3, 10.6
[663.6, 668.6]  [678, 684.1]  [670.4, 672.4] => -0.039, 9.96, 10.5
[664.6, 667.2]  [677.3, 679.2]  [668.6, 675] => -0.022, 9.7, 10.2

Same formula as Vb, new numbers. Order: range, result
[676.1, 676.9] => 9.61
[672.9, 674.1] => 9.67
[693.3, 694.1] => 11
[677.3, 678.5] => 10.3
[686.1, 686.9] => 10.7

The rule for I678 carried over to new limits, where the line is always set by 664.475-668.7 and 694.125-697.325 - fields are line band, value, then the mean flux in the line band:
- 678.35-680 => 0.025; 10.1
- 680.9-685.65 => -0.163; 10.7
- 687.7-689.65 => 0.016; 10.4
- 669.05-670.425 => 0.018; 9.88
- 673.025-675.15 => 0.001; 10.1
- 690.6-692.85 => 0.040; 10.4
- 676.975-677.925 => -0.024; 10.5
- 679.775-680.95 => 0.006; 10.2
